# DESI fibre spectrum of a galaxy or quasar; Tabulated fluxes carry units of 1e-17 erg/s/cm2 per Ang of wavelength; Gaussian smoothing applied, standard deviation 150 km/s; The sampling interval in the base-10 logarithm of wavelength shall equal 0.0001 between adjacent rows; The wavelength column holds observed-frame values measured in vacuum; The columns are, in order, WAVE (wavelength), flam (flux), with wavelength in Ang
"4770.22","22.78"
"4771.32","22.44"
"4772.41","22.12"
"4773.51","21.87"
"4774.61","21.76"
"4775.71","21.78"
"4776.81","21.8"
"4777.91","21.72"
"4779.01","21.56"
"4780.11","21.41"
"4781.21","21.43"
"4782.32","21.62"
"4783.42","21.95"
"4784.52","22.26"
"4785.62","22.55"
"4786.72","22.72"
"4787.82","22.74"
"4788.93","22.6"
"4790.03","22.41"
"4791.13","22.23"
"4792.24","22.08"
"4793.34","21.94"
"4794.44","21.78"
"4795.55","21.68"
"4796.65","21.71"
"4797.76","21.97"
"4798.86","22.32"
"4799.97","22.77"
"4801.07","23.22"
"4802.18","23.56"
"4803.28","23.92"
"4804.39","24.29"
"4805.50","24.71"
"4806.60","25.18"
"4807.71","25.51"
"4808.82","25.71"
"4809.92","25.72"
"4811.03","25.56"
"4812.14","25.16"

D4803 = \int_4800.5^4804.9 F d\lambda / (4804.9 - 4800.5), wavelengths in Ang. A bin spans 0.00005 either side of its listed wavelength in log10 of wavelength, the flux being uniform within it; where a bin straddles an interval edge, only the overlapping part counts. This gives 23.8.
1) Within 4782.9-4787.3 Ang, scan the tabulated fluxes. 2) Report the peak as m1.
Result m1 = 22.72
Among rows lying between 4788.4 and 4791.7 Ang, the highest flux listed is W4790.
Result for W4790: 22.6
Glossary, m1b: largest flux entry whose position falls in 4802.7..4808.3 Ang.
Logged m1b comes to 25.51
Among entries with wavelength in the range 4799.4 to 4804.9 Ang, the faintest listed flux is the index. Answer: 22.77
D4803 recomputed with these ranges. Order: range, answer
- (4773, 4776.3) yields 21.8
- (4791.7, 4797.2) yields 21.9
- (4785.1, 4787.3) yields 22.7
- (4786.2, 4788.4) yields 22.7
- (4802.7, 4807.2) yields 24.5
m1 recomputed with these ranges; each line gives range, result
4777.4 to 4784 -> 21.95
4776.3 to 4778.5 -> 21.8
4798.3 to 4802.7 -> 23.56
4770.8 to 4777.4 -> 22.44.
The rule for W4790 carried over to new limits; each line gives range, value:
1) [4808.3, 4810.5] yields 25.72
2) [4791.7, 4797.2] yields 22.08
